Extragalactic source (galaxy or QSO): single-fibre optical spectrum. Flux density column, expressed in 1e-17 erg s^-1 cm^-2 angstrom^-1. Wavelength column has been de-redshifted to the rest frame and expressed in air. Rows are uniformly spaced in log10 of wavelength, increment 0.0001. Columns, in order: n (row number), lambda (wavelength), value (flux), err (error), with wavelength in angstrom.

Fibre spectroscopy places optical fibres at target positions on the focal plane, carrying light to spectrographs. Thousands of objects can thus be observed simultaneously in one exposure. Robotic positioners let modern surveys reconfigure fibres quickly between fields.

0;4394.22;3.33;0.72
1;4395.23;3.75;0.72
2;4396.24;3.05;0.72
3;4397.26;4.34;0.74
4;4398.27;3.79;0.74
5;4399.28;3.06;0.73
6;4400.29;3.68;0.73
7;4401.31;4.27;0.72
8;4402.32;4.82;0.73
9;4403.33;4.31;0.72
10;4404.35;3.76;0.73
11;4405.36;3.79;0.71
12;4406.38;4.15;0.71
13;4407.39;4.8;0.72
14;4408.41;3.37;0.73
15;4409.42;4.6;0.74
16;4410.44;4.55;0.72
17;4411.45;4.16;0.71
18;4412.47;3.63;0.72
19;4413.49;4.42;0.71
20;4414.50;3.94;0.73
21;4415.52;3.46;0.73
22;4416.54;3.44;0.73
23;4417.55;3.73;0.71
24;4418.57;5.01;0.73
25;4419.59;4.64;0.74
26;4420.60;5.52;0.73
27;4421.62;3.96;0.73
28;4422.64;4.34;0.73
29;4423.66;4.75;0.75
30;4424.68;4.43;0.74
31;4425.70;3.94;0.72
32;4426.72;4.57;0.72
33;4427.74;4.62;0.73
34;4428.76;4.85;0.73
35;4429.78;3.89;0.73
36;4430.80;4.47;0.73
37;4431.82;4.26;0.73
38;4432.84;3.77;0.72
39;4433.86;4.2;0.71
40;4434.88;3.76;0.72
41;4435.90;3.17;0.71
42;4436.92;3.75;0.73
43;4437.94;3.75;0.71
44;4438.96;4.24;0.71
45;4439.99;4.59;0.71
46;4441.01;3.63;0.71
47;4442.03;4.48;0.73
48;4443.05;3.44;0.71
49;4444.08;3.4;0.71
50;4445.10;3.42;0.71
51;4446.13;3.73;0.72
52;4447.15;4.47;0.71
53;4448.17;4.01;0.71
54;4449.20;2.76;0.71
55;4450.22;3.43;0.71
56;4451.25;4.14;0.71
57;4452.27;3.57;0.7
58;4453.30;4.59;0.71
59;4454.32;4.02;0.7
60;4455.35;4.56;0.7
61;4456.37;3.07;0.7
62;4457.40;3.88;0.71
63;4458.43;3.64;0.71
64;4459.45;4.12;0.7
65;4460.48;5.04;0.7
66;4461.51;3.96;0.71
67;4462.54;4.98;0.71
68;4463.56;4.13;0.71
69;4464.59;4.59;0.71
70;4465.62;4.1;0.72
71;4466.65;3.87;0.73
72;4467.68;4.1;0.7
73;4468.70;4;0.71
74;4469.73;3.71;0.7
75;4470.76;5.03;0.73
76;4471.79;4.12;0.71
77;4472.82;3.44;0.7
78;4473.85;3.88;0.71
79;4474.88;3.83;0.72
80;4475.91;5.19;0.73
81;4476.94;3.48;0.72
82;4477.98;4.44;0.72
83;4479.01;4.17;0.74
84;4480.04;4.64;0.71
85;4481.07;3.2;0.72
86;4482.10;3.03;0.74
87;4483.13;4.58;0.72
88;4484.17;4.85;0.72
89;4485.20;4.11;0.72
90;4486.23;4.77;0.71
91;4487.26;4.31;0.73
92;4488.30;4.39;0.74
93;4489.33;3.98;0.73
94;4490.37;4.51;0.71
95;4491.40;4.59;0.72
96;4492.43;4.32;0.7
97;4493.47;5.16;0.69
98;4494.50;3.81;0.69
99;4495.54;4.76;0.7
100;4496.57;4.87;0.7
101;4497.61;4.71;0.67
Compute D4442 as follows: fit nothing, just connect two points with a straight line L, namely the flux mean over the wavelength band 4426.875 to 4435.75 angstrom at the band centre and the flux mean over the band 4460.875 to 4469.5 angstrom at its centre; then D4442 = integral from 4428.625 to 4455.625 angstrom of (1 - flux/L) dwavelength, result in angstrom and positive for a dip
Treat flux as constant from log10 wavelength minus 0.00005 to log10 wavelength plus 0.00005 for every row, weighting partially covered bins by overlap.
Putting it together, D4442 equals 1.82 angstrom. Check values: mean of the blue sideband 4.2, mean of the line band 3.92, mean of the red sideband 4.21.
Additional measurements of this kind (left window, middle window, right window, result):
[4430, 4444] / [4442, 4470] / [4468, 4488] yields 0.5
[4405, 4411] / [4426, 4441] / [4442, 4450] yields -1.1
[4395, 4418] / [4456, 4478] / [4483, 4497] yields 1.2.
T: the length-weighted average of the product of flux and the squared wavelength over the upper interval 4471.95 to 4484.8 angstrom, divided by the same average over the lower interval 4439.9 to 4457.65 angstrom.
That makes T 1.1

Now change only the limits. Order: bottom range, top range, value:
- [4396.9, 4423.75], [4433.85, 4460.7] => 0.95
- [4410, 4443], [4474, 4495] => 1.05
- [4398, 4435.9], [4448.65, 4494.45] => 1.02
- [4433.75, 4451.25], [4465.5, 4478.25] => 1.09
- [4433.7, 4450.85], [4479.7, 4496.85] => 1.17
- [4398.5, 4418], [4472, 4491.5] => 1.08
